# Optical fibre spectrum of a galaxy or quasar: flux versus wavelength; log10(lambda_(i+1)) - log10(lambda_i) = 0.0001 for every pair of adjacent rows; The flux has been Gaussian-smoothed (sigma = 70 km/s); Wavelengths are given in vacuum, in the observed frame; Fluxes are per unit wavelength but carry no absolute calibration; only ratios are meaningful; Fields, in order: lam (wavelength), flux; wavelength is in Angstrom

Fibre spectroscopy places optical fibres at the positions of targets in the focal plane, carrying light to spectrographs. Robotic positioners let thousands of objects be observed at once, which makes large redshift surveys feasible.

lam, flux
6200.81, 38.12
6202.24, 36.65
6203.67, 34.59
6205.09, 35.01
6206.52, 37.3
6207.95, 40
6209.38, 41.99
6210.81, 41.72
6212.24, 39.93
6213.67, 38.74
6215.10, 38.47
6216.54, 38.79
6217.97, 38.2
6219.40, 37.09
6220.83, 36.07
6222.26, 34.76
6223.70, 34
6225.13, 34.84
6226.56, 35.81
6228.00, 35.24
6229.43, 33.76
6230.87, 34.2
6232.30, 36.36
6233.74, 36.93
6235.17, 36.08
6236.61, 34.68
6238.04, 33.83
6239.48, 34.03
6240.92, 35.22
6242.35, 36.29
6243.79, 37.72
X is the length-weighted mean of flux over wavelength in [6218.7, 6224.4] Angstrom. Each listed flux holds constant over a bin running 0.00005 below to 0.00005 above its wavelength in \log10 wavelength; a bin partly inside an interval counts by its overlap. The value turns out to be 35.5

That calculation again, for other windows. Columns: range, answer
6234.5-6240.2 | 34.6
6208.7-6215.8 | 40.2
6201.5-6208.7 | 36.8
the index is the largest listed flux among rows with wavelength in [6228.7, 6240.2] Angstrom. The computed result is 36.93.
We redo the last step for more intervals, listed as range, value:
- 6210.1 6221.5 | 41.72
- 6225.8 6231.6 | 35.81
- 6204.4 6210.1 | 41.99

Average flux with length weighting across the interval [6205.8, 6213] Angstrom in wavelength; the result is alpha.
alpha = 40.2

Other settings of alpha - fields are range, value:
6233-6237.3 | 35.9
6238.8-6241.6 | 34.6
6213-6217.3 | 38.6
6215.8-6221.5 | 37.5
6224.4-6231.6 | 34.8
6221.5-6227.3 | 34.8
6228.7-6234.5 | 35.3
